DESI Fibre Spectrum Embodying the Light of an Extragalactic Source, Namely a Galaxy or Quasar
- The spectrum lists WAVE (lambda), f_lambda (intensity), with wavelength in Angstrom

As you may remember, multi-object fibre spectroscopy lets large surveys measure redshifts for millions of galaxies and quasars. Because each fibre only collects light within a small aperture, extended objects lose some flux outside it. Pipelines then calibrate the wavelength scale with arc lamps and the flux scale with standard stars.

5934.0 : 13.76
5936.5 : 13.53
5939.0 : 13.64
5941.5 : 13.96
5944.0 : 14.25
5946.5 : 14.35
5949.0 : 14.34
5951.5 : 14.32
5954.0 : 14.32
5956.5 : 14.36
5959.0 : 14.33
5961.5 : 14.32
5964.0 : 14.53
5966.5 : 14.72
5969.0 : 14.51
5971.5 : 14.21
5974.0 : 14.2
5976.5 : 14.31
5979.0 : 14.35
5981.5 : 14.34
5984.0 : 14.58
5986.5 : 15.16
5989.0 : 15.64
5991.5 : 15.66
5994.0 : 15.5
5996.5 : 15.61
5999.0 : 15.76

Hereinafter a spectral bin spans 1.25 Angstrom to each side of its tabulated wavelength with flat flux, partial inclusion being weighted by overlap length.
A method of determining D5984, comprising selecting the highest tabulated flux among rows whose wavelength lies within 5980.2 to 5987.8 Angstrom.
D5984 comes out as 15.16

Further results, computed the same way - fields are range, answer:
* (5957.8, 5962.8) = 14.33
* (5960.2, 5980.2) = 14.72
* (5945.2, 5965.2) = 14.53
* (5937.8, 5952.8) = 14.35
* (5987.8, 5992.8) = 15.66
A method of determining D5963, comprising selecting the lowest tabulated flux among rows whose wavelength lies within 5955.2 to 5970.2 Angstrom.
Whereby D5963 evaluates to 14.32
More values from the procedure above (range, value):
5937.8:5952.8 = 13.64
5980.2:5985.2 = 14.34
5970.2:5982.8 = 14.2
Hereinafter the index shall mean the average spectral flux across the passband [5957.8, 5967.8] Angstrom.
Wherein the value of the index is 14.5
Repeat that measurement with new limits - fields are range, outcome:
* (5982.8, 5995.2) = 15.3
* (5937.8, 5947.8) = 14.1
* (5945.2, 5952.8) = 14.3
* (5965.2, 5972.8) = 14.5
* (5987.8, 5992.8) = 15.6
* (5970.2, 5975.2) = 14.2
